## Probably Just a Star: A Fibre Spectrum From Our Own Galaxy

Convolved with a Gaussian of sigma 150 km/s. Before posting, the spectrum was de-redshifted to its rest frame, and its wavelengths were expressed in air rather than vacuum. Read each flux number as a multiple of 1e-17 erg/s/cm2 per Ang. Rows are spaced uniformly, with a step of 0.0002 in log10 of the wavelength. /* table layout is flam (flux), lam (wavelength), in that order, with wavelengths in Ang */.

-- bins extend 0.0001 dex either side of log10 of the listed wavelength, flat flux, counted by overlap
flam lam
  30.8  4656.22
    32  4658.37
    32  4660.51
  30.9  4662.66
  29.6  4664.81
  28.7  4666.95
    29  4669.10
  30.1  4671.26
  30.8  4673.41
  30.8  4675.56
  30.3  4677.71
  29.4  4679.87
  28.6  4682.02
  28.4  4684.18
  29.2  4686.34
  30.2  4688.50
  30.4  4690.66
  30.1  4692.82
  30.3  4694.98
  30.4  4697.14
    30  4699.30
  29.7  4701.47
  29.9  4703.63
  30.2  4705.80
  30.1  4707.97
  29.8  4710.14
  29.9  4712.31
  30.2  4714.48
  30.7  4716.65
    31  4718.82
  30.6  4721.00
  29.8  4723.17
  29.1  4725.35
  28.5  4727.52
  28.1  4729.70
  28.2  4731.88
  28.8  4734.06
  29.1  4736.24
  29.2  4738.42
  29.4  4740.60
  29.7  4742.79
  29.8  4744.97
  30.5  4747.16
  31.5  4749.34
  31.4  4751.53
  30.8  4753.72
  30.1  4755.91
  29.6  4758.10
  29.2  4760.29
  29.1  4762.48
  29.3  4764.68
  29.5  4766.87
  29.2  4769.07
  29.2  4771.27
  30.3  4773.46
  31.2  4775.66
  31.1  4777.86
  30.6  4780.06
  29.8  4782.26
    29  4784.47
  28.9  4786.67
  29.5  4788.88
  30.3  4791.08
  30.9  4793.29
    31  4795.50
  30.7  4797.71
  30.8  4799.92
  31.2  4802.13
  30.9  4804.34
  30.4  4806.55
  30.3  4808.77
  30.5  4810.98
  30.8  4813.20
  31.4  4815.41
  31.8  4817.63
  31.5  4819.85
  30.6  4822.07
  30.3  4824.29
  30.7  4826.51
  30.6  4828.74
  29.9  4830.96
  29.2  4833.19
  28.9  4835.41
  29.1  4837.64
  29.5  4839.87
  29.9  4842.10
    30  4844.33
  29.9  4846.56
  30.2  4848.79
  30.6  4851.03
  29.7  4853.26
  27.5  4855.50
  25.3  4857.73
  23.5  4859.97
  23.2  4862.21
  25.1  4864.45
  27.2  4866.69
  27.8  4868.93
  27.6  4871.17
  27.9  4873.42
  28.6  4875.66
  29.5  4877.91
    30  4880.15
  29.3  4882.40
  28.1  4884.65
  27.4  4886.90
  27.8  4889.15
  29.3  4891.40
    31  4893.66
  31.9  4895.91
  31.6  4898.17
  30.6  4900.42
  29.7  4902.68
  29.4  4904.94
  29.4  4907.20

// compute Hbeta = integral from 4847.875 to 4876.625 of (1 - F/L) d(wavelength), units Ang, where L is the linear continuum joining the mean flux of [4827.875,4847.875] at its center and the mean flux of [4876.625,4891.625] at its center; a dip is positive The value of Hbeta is 1.9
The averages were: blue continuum 29.7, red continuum 28.7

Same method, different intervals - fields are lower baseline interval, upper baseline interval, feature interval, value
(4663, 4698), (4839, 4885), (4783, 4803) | -1.0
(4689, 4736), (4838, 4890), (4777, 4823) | -2.8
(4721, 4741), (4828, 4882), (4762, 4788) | -0.9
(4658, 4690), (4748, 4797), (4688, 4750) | 0.4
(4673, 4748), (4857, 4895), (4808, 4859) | -3.1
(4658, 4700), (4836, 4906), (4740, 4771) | -0.5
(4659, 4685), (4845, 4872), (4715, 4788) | -2.4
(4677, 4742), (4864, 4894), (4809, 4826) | -1.3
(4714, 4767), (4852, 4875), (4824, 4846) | -2.0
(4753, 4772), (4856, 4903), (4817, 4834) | -1.0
